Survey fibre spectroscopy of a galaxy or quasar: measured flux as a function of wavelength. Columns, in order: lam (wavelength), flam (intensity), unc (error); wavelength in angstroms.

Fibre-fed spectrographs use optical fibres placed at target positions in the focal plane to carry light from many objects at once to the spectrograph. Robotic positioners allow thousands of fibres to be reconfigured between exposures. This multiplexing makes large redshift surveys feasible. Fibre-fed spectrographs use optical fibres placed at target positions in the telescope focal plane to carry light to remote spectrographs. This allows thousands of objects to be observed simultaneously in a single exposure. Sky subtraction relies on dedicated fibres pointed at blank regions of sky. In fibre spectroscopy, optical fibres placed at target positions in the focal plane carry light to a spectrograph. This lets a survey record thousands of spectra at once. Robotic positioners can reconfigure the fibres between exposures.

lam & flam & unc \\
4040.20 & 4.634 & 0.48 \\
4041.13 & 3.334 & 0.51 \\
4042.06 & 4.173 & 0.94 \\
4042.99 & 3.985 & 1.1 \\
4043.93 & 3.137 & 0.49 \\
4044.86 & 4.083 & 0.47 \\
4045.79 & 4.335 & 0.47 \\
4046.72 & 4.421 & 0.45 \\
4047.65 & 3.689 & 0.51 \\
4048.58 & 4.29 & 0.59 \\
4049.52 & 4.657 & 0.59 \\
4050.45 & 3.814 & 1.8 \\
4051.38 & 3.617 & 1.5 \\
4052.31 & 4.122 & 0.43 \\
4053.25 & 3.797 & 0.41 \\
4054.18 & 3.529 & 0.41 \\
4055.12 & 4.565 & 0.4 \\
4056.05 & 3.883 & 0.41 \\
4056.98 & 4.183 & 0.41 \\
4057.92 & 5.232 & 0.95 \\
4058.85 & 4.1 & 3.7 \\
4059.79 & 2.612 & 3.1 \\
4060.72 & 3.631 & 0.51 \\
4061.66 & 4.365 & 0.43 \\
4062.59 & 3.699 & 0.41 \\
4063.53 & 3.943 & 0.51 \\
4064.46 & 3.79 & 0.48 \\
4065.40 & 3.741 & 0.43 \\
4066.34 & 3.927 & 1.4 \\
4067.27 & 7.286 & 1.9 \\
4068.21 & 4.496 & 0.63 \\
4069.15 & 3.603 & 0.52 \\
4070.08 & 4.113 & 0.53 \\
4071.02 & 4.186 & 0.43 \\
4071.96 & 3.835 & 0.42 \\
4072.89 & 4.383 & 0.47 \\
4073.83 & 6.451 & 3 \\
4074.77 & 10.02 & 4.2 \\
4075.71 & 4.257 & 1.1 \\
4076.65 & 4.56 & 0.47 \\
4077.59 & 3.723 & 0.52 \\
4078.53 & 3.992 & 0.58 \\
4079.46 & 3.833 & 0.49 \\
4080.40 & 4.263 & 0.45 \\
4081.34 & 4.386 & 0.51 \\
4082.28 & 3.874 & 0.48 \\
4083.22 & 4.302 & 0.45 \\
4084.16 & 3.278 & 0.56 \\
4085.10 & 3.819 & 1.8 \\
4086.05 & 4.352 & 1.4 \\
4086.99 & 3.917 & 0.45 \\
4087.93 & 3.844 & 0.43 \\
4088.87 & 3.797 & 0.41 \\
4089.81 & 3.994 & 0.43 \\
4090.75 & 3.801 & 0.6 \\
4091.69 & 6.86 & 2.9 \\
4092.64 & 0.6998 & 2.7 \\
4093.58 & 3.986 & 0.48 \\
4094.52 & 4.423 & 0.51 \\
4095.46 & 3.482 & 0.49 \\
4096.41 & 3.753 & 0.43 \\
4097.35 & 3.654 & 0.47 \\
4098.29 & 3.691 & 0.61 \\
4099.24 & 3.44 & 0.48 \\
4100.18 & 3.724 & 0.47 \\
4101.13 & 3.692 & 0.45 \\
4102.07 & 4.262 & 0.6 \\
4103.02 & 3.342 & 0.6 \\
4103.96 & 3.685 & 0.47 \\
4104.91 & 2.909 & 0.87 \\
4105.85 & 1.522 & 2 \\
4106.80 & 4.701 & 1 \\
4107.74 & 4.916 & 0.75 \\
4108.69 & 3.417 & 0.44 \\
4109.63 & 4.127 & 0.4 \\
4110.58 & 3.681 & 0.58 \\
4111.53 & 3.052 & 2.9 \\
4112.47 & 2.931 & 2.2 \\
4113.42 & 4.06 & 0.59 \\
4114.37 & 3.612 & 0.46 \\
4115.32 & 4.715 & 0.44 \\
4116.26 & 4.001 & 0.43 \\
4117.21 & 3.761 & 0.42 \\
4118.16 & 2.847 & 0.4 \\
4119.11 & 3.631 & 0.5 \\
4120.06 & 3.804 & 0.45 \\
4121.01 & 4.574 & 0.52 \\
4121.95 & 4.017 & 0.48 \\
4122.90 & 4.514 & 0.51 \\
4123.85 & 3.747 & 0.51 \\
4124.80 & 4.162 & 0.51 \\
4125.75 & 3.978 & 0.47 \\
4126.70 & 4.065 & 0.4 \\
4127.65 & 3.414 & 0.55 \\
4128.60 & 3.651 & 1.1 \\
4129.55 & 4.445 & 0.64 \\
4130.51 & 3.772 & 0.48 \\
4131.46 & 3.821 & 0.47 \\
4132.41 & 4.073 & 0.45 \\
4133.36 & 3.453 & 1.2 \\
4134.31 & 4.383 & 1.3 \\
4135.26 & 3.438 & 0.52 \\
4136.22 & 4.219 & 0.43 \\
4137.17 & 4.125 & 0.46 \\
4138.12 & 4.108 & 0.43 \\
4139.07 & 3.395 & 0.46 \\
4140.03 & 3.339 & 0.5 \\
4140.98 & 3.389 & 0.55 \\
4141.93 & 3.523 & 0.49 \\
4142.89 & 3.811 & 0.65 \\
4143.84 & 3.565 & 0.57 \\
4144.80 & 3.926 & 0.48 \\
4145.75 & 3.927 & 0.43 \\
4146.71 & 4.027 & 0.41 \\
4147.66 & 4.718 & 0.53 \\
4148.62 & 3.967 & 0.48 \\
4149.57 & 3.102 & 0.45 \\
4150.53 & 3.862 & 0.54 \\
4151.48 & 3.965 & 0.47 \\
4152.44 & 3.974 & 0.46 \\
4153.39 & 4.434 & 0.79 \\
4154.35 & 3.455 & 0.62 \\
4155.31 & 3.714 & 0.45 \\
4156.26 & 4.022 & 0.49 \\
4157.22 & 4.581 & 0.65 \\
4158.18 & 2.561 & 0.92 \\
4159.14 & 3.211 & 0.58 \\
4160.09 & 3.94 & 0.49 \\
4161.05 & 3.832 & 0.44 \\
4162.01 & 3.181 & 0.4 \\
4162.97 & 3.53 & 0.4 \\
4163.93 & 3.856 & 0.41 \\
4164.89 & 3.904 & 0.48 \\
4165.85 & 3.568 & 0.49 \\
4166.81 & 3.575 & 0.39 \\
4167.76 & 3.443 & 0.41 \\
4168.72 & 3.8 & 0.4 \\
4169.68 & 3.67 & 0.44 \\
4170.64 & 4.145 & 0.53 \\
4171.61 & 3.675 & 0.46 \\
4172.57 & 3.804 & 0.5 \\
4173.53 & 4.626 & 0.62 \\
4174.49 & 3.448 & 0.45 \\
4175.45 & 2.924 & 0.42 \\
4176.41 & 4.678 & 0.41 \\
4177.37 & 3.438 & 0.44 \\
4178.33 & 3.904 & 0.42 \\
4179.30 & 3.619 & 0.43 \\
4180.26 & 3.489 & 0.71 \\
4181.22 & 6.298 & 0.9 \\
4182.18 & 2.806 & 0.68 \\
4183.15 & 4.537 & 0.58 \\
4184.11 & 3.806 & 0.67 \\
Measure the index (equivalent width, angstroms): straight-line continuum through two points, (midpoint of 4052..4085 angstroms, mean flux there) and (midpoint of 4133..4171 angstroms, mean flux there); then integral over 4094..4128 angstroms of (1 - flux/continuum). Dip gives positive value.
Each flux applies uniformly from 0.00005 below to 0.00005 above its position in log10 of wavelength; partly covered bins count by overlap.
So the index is 2.4 angstroms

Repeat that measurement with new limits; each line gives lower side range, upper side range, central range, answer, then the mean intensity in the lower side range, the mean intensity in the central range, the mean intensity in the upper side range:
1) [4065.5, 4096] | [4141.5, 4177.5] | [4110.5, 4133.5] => 1.2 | 4.36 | 3.84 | 3.78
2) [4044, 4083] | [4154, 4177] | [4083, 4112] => 2.6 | 4.31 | 3.74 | 3.71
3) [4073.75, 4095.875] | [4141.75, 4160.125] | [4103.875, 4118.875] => 1.8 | 4.29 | 3.62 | 3.82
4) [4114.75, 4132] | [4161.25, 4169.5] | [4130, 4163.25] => -0.2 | 3.94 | 3.78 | 3.62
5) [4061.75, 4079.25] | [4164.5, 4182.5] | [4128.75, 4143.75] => 1.2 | 4.65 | 3.81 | 3.84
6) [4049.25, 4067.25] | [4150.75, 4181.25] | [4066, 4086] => -3.0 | 4.03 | 4.6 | 3.79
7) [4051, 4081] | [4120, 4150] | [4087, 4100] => 1.2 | 4.37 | 3.81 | 3.89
